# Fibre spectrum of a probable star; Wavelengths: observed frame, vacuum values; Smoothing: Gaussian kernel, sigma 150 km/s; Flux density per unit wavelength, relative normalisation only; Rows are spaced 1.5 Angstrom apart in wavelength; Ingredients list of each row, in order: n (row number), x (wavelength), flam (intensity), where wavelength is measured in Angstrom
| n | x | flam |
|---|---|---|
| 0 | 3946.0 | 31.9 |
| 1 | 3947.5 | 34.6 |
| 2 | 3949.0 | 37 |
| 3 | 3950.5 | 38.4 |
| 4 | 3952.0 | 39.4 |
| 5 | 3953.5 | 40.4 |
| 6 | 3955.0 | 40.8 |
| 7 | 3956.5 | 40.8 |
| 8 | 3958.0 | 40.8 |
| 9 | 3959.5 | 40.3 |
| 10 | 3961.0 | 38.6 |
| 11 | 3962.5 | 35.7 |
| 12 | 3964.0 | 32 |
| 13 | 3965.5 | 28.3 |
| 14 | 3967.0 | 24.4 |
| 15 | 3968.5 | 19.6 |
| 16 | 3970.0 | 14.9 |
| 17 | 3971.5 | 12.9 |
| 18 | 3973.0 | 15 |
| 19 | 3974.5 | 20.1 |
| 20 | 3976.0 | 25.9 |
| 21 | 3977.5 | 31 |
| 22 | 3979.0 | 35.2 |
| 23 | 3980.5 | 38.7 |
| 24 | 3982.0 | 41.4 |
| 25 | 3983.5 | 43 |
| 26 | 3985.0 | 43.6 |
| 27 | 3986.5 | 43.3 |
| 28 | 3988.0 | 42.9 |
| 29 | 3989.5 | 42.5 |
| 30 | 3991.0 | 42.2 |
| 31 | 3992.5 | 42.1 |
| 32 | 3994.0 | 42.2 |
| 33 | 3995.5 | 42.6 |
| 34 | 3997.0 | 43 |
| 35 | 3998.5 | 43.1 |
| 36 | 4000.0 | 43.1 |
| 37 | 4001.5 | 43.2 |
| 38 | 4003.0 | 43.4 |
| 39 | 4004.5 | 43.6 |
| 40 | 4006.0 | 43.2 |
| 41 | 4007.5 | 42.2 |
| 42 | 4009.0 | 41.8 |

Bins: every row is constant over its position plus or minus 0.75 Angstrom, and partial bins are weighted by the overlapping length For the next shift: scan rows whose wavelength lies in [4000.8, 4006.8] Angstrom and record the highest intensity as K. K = 43.6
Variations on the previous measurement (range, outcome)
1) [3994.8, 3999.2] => 43.1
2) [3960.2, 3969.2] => 38.6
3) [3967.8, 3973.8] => 19.6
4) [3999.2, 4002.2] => 43.2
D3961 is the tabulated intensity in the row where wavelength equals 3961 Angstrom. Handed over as 38.6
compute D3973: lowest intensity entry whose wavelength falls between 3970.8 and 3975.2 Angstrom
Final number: 12.9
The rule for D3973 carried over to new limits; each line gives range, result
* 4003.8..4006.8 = 43.2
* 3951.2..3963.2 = 35.7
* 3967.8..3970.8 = 14.9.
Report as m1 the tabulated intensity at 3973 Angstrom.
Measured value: 15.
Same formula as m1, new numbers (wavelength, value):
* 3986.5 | 43.3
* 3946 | 31.9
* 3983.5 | 43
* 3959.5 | 40.3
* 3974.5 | 20.1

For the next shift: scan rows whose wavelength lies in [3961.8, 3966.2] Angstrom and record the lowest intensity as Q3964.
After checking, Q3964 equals 28.3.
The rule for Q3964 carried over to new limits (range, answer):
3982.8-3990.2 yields 42.5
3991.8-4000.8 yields 42.1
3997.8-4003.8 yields 43.1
